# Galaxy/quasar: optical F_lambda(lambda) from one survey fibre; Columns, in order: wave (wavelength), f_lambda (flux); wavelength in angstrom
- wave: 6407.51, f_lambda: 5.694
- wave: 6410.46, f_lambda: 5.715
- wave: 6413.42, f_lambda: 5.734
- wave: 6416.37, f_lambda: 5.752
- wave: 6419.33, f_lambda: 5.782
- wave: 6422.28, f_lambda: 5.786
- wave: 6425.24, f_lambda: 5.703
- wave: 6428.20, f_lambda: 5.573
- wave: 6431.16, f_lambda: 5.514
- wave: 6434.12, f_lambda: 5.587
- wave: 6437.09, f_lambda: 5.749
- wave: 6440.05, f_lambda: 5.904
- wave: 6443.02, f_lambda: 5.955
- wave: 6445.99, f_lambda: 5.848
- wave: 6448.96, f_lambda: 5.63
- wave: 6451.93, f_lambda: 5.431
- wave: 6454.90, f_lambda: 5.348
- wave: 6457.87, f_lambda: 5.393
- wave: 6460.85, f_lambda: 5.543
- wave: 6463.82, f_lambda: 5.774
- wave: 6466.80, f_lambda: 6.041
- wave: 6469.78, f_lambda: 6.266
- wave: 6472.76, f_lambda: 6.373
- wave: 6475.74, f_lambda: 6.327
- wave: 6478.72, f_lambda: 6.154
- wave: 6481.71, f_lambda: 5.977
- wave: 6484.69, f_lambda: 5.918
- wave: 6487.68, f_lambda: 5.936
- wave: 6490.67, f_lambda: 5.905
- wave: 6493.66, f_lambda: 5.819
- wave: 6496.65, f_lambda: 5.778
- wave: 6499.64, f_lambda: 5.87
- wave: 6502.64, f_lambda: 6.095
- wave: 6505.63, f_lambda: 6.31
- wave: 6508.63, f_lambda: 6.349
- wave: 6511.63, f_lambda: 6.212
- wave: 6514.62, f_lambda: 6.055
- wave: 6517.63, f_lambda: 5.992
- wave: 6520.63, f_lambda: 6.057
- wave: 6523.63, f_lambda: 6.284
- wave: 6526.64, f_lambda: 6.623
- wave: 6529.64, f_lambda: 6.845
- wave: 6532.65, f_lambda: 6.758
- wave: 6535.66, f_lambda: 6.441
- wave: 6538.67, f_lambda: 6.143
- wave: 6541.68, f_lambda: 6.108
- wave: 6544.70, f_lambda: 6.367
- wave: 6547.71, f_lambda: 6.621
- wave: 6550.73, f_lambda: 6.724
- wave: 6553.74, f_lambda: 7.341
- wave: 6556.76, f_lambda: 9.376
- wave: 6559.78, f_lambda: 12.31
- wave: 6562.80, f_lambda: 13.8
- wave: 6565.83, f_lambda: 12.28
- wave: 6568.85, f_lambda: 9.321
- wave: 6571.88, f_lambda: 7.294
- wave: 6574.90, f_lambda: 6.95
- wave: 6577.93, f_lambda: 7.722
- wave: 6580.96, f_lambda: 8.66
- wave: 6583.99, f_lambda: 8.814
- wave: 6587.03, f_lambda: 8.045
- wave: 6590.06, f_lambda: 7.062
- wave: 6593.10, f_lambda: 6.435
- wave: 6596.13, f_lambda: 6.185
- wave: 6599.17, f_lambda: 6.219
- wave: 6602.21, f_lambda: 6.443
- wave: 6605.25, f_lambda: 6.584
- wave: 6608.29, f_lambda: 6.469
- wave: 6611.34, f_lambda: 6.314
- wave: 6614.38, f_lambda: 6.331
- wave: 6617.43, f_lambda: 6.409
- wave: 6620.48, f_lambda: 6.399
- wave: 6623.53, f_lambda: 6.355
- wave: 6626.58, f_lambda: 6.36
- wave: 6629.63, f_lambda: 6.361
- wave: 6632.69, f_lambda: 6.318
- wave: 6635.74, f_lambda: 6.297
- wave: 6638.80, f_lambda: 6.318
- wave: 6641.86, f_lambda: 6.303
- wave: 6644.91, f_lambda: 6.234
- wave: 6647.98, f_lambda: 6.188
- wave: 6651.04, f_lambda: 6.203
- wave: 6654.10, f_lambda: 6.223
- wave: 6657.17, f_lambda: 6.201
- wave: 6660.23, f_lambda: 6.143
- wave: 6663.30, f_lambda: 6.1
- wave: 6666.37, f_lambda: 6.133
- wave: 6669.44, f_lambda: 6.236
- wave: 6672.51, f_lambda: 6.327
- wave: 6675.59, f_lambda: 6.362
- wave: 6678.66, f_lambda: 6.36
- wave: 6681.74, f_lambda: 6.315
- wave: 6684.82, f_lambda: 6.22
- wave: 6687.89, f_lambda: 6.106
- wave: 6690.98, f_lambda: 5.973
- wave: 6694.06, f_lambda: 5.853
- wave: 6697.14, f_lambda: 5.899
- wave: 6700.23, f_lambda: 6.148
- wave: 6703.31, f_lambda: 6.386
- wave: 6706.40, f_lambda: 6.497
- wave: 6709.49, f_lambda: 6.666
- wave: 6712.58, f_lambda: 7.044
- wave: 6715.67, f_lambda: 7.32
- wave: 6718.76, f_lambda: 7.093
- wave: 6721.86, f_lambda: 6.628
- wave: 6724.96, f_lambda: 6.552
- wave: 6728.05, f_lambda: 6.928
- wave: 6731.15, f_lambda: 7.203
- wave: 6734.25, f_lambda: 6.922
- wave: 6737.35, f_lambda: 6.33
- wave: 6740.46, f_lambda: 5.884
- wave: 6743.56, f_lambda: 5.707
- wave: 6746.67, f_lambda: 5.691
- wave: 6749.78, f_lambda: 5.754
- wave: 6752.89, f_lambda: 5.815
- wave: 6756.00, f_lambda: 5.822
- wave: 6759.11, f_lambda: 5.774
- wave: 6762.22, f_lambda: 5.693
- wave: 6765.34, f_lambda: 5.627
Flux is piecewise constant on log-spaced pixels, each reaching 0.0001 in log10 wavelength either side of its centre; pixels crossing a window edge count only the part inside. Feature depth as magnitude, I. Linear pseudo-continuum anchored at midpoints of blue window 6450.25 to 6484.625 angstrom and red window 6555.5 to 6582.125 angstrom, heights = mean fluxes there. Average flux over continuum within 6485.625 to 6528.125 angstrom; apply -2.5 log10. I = 0.21 mag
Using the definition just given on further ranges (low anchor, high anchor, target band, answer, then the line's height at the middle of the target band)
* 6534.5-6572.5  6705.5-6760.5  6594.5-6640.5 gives 0.218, 7.77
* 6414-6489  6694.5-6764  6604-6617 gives -0.053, 6.11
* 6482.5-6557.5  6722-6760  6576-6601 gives -0.167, 6.32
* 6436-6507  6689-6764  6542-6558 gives -0.189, 6.02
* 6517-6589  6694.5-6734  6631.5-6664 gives 0.154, 7.18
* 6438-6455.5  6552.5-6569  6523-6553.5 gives 0.448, 9.88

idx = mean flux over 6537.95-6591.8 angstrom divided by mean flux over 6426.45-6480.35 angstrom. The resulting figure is 1.45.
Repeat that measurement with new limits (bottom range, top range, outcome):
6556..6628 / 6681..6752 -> 0.82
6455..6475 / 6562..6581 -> 1.59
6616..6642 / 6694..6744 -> 1.04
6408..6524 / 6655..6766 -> 1.07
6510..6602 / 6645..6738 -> 0.85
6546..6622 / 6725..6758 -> 0.79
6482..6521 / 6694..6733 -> 1.11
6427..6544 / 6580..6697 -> 1.07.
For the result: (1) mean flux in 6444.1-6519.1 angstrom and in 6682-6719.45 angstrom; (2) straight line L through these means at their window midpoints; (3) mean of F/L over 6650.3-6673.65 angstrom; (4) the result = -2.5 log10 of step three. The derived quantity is 0.02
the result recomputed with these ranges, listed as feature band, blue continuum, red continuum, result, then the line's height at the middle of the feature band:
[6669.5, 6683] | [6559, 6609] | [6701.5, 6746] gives 0.137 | 7.18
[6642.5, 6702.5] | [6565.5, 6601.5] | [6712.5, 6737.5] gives 0.170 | 7.22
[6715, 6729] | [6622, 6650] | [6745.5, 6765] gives -0.166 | 5.9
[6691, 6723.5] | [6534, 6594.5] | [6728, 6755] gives 0.008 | 6.58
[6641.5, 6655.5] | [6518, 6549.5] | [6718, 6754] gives 0.027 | 6.39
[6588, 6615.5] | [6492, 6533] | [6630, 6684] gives -0.043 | 6.23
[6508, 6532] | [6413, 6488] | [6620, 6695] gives -0.065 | 5.95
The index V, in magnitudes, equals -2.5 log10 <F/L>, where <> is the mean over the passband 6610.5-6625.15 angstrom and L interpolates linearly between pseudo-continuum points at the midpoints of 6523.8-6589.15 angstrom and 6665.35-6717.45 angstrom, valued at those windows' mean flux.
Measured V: 0.148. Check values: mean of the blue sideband 8.08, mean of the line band 6.36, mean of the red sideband 6.35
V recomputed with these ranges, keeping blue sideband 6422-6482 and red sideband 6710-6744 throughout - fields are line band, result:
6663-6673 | 0.06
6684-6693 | 0.09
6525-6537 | -0.10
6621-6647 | 0.02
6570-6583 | -0.24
